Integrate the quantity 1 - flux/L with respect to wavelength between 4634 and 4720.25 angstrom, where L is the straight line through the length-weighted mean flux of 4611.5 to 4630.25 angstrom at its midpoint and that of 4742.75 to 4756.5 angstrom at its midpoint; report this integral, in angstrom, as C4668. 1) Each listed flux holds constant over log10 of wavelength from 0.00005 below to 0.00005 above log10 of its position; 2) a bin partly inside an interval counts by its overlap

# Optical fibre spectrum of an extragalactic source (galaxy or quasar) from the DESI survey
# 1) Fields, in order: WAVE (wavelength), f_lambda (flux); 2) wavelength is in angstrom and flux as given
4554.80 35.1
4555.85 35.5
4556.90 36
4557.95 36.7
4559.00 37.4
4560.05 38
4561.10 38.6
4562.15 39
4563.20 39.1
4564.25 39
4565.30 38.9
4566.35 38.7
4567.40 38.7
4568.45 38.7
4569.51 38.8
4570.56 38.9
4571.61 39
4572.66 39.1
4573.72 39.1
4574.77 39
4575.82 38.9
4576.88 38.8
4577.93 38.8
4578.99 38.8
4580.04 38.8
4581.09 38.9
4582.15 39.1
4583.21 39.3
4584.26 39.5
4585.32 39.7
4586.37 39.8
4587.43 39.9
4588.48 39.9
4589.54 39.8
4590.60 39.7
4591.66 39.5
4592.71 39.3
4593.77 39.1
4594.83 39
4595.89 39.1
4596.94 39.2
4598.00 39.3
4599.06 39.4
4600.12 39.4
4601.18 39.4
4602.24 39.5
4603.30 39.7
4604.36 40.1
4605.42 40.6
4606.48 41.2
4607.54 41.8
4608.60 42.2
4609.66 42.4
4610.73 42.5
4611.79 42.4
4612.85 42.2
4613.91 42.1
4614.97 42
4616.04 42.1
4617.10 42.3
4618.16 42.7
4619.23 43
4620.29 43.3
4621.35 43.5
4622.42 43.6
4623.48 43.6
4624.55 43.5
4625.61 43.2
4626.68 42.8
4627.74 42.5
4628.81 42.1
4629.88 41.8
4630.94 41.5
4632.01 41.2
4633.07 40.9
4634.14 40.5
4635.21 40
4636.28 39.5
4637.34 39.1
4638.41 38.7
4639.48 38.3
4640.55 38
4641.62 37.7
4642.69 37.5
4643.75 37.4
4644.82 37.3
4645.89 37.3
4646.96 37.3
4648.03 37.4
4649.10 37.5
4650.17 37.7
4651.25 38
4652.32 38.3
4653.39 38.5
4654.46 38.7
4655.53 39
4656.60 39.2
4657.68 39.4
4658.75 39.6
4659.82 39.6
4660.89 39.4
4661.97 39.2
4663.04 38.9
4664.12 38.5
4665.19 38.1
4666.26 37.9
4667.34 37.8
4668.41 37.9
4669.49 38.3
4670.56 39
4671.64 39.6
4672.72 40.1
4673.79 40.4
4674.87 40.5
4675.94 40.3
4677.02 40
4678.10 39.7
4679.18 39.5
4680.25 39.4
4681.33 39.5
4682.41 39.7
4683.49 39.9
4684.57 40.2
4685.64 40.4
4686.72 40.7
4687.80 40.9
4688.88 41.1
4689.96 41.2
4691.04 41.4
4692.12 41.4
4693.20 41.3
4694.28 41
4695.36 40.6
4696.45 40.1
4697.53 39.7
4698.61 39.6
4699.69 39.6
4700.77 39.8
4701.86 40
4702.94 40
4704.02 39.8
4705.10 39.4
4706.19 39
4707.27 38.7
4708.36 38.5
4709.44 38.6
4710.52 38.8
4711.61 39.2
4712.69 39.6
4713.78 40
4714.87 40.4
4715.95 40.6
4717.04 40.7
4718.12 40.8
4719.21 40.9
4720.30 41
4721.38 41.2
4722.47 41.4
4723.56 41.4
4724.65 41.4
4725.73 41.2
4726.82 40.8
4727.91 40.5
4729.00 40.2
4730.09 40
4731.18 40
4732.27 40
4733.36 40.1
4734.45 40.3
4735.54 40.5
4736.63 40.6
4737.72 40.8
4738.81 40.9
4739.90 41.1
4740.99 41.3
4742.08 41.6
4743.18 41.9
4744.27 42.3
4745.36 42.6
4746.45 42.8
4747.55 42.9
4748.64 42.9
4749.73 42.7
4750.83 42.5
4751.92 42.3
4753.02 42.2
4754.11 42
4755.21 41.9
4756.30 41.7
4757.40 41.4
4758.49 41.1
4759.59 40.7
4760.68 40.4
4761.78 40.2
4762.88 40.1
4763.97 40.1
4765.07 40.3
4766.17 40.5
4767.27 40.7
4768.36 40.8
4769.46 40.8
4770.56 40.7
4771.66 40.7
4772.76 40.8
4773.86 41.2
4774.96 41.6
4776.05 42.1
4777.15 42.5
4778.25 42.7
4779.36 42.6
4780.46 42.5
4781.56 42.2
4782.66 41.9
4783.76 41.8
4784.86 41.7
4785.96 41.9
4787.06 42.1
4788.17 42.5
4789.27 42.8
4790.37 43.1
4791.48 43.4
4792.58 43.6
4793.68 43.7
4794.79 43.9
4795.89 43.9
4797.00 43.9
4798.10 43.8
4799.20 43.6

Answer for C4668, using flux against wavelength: 6.48 angstrom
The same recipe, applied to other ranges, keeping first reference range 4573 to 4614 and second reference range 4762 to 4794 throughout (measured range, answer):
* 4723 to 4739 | 0.27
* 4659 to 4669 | 0.49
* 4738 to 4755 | -0.28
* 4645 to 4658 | 0.75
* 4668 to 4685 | 0.46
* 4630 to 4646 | 0.49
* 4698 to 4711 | 0.54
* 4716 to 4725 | 0.02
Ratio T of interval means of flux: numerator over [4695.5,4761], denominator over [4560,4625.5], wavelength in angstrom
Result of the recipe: 1.01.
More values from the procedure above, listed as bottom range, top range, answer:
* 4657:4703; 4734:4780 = 1.04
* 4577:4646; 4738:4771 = 1.02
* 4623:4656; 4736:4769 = 1.05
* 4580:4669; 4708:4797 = 1.03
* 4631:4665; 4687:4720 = 1.04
